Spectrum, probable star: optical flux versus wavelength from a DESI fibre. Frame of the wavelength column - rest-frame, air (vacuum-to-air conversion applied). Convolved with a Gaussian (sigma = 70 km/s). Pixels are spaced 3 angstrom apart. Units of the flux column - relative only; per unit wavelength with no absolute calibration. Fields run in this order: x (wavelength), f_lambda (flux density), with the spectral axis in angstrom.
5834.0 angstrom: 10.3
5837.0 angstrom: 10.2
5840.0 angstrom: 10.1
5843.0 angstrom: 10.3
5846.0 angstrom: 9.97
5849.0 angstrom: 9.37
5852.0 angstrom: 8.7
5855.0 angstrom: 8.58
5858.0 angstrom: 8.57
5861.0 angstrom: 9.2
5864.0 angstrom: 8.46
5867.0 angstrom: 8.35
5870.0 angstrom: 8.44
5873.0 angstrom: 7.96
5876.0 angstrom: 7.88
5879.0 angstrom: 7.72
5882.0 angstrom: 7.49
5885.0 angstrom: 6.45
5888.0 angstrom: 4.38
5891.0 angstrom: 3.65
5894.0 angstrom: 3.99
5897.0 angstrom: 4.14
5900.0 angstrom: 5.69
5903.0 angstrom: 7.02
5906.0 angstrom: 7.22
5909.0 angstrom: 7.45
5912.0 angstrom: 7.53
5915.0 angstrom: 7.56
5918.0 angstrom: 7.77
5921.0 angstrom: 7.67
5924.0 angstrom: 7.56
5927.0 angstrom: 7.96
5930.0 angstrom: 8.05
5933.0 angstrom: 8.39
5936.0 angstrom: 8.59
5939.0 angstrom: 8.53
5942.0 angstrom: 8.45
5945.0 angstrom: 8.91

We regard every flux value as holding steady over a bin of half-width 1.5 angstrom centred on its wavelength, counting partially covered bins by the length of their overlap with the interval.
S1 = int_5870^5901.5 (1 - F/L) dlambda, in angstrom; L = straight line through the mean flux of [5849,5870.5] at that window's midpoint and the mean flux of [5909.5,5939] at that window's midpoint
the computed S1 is 8.8 angstrom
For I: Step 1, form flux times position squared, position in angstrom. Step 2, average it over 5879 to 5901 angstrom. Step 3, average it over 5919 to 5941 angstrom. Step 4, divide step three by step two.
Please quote 1.56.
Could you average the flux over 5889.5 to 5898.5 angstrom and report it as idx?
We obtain 3.93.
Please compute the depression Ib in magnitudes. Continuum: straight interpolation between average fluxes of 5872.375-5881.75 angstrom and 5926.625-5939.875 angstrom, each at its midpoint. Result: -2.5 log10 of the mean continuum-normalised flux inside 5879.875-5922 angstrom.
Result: 0.27 mag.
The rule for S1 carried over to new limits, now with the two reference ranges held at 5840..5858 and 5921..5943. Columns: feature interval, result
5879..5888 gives 2.2 angstrom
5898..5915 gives 3.2 angstrom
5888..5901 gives 6.6 angstrom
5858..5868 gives 0.5 angstrom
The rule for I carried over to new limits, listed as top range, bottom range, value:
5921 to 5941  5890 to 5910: 1.47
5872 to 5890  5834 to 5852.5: 0.70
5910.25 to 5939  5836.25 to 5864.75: 0.87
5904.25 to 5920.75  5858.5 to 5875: 0.90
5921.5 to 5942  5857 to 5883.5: 1.02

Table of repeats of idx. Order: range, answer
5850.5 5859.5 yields 8.62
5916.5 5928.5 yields 7.74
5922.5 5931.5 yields 7.86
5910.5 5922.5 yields 7.63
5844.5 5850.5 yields 9.67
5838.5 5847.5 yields 10.1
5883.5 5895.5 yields 4.62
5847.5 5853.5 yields 9.03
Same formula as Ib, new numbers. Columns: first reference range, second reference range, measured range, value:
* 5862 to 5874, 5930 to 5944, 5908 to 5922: 0.11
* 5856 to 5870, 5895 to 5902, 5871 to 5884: -0.09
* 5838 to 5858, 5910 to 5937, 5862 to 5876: 0.09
